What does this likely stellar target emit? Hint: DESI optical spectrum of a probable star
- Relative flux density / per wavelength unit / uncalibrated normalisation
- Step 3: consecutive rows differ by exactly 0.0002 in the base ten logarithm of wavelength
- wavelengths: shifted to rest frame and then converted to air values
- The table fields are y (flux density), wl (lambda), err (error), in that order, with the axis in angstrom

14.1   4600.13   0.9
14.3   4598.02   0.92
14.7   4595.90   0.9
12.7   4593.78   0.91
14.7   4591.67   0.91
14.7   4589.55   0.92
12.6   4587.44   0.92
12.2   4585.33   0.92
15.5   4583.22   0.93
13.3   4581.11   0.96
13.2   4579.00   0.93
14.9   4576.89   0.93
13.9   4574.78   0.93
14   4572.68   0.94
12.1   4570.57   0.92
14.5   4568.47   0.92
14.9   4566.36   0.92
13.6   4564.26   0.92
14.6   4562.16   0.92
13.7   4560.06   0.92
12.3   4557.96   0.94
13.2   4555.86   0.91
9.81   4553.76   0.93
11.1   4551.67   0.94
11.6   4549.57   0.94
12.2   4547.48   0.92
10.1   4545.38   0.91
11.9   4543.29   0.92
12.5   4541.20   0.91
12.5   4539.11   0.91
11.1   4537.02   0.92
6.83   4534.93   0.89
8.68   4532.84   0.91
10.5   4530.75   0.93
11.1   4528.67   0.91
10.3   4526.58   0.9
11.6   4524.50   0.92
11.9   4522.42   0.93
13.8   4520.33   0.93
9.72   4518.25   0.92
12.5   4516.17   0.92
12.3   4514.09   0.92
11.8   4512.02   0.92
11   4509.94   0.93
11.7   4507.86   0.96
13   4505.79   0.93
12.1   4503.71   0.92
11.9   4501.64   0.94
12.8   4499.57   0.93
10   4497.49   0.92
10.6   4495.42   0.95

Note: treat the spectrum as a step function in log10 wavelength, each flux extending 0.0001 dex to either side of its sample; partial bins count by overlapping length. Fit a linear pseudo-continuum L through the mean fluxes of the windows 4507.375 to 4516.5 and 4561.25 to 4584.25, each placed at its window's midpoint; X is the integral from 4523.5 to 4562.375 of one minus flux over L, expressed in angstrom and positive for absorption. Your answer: 5.1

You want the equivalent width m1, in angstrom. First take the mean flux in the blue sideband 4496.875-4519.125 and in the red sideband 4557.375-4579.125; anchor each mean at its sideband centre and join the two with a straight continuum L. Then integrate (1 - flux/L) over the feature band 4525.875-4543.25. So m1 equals 3.0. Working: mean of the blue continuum 11.8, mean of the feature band 10.5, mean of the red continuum 13.8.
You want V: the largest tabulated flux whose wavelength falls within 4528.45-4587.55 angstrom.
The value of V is 15.5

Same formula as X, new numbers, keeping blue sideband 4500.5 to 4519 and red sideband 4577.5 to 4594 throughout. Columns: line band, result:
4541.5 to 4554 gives 1.4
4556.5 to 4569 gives -0.7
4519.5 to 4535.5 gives 2.1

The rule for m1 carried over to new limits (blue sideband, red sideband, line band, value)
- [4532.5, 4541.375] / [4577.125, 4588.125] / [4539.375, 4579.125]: -3.4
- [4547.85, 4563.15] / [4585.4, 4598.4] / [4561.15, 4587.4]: -1.6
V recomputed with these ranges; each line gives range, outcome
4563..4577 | 14.9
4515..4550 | 13.8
